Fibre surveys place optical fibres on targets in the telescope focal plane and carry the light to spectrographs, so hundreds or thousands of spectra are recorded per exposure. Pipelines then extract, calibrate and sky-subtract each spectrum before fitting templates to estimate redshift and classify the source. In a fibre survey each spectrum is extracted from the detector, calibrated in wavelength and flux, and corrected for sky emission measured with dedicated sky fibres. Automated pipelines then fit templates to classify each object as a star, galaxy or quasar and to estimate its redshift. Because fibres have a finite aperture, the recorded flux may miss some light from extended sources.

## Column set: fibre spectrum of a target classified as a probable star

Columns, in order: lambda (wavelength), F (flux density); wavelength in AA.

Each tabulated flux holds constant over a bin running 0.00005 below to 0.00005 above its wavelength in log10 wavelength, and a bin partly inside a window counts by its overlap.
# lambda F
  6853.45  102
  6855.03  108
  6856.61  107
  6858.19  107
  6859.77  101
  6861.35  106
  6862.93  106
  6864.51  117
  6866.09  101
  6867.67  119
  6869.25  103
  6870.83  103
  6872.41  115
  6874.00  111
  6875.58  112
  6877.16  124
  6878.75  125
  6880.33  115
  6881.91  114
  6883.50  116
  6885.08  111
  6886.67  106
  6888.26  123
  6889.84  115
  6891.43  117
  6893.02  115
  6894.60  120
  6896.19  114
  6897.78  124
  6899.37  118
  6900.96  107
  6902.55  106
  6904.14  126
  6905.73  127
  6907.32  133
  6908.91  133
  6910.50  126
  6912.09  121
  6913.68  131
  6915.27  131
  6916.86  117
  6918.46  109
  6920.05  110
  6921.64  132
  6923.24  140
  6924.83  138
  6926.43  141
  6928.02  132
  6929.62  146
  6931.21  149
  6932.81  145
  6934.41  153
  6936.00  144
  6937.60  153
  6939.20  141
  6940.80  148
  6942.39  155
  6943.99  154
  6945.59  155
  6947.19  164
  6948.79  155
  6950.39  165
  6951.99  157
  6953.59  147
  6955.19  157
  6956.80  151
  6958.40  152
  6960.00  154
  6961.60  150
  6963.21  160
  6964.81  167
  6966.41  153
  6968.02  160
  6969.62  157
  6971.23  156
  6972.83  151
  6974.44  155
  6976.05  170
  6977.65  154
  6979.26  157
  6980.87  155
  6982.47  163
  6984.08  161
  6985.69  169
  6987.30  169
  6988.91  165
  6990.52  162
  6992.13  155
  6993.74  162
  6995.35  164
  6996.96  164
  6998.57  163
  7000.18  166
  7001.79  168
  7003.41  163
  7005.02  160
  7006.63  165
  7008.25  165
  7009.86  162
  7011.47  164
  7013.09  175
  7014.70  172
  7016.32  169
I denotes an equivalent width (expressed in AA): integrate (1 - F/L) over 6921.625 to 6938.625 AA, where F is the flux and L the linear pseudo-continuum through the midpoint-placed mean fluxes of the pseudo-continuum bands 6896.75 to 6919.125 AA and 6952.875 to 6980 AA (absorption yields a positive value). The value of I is -1.1 AA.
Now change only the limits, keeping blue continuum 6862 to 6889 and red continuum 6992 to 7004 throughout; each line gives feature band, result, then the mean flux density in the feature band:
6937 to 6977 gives -2.44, 155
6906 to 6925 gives 0.45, 126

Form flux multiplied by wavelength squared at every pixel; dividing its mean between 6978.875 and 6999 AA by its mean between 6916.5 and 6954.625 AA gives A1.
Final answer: 1.1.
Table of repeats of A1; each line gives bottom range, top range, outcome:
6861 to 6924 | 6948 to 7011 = 1.39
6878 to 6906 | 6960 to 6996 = 1.41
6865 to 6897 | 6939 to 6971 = 1.39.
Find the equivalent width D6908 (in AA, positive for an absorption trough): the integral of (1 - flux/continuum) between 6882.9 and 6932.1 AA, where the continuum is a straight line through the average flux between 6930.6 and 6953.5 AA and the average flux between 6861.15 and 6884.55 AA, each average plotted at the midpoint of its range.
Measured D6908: 3.3 AA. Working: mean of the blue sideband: 113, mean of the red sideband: 153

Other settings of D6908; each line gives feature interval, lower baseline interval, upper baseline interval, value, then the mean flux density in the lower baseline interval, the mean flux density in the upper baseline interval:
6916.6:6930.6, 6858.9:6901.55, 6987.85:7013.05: 0.1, 113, 164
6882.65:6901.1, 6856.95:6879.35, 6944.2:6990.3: 0.9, 111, 158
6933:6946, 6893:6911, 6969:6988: -0.9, 121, 160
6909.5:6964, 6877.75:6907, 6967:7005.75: -2.2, 117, 161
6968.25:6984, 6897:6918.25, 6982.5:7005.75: -0.3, 123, 164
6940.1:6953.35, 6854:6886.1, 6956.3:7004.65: -1.0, 111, 160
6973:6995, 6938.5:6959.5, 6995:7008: 0.0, 154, 164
